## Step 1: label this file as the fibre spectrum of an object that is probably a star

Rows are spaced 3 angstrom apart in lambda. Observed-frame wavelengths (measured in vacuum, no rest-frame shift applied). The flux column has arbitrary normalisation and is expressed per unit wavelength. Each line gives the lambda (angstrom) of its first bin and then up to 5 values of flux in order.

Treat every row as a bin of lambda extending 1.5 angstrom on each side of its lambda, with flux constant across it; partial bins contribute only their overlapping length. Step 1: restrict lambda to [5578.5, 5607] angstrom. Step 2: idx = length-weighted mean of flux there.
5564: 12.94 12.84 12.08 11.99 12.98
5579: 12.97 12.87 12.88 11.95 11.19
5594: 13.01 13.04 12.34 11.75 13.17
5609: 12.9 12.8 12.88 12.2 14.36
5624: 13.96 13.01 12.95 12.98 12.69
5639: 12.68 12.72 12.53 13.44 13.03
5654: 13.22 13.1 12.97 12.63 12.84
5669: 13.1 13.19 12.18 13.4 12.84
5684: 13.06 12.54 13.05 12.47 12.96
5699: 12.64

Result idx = 12.5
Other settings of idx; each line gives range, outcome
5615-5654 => 13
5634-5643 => 12.7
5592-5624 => 12.9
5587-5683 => 12.9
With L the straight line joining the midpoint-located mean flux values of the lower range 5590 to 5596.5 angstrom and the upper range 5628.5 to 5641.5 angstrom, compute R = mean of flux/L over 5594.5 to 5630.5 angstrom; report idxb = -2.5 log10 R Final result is -0.03 mag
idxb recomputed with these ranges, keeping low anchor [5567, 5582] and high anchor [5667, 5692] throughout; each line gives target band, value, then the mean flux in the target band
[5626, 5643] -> -0.01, 12.8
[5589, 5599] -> 0.02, 12.4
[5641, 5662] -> -0.02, 13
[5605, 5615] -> -0.02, 12.9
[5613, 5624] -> -0.04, 13.2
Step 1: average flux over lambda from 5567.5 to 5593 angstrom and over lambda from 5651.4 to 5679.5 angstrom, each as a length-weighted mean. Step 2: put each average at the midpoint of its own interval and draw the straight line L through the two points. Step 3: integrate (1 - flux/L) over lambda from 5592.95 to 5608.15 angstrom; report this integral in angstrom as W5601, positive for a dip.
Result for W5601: -0.16 angstrom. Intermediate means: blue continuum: 12.4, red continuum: 13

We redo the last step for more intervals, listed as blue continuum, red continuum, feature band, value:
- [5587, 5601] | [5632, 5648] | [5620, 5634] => -0.87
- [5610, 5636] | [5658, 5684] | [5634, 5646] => 0.34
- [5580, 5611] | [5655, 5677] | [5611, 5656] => -1.13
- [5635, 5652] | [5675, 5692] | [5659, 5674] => -0.05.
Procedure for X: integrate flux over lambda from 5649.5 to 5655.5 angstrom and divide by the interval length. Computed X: 13.1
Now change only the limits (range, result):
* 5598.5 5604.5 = 12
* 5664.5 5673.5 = 13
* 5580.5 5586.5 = 12.9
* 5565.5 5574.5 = 12.3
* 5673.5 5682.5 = 12.8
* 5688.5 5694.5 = 12.8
